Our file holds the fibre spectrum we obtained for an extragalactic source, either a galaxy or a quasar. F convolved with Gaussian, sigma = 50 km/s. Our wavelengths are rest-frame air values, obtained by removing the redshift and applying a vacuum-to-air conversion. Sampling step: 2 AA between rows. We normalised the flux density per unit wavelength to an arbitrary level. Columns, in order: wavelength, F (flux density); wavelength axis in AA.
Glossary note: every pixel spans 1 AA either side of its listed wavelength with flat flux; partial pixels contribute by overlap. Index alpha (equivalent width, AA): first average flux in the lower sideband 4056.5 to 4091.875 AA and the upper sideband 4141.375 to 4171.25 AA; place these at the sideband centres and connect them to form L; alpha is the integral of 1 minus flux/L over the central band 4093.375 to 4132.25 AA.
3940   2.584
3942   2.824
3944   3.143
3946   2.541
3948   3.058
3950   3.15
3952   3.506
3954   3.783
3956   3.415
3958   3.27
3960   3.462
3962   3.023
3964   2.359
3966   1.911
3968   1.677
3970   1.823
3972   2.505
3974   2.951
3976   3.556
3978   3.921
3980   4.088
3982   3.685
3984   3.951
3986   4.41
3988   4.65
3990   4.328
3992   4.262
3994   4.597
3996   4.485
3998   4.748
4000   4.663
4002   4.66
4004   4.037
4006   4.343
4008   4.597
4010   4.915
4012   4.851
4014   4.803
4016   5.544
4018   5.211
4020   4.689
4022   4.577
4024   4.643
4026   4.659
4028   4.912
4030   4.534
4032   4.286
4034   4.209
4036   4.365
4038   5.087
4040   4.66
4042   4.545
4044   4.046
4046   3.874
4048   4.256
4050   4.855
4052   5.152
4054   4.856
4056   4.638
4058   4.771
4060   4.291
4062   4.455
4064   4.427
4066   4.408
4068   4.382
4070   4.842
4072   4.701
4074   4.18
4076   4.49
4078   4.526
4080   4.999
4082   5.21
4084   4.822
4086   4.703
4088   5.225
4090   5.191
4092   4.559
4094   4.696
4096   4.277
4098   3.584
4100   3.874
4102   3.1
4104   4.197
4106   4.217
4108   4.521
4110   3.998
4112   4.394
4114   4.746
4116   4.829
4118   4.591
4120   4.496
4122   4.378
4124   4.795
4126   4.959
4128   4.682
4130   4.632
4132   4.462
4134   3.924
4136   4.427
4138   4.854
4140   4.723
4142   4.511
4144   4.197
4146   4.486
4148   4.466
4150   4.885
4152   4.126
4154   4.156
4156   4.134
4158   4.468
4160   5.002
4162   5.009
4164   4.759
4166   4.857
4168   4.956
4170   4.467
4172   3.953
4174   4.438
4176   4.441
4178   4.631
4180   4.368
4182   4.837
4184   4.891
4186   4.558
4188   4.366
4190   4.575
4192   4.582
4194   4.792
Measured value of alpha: 2.2 AA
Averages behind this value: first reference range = 4.68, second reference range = 4.56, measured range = 4.37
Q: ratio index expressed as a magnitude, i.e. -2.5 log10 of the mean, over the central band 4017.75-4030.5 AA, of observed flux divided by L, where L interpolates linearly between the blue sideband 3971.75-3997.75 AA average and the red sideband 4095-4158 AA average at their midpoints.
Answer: -0.15 mag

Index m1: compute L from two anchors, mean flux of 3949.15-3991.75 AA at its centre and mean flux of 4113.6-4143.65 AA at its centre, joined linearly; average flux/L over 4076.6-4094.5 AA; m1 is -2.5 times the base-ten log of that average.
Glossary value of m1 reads -0.151 mag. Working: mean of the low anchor 3.32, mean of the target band 4.88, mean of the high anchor 4.59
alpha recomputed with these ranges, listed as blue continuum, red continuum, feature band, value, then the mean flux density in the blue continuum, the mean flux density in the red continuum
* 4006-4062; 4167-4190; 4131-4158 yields 0.9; 4.65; 4.54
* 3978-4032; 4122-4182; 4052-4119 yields 0.5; 4.55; 4.55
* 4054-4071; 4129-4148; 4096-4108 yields 1.6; 4.55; 4.47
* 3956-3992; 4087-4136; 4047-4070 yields -3.5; 3.3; 4.43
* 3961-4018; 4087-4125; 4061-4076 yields -0.8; 3.93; 4.4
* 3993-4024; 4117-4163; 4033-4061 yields 0.7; 4.71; 4.54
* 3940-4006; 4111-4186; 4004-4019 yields -4.4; 3.51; 4.57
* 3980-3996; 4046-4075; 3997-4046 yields -2.6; 4.27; 4.56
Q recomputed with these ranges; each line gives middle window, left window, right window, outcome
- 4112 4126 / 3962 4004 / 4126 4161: -0.068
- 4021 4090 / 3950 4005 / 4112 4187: -0.143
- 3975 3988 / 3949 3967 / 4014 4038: -0.094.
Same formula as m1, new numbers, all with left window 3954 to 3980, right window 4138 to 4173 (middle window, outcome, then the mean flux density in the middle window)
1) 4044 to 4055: -0.25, 4.55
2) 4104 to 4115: -0.05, 4.36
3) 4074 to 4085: -0.22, 4.75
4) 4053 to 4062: -0.24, 4.62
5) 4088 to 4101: -0.11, 4.43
